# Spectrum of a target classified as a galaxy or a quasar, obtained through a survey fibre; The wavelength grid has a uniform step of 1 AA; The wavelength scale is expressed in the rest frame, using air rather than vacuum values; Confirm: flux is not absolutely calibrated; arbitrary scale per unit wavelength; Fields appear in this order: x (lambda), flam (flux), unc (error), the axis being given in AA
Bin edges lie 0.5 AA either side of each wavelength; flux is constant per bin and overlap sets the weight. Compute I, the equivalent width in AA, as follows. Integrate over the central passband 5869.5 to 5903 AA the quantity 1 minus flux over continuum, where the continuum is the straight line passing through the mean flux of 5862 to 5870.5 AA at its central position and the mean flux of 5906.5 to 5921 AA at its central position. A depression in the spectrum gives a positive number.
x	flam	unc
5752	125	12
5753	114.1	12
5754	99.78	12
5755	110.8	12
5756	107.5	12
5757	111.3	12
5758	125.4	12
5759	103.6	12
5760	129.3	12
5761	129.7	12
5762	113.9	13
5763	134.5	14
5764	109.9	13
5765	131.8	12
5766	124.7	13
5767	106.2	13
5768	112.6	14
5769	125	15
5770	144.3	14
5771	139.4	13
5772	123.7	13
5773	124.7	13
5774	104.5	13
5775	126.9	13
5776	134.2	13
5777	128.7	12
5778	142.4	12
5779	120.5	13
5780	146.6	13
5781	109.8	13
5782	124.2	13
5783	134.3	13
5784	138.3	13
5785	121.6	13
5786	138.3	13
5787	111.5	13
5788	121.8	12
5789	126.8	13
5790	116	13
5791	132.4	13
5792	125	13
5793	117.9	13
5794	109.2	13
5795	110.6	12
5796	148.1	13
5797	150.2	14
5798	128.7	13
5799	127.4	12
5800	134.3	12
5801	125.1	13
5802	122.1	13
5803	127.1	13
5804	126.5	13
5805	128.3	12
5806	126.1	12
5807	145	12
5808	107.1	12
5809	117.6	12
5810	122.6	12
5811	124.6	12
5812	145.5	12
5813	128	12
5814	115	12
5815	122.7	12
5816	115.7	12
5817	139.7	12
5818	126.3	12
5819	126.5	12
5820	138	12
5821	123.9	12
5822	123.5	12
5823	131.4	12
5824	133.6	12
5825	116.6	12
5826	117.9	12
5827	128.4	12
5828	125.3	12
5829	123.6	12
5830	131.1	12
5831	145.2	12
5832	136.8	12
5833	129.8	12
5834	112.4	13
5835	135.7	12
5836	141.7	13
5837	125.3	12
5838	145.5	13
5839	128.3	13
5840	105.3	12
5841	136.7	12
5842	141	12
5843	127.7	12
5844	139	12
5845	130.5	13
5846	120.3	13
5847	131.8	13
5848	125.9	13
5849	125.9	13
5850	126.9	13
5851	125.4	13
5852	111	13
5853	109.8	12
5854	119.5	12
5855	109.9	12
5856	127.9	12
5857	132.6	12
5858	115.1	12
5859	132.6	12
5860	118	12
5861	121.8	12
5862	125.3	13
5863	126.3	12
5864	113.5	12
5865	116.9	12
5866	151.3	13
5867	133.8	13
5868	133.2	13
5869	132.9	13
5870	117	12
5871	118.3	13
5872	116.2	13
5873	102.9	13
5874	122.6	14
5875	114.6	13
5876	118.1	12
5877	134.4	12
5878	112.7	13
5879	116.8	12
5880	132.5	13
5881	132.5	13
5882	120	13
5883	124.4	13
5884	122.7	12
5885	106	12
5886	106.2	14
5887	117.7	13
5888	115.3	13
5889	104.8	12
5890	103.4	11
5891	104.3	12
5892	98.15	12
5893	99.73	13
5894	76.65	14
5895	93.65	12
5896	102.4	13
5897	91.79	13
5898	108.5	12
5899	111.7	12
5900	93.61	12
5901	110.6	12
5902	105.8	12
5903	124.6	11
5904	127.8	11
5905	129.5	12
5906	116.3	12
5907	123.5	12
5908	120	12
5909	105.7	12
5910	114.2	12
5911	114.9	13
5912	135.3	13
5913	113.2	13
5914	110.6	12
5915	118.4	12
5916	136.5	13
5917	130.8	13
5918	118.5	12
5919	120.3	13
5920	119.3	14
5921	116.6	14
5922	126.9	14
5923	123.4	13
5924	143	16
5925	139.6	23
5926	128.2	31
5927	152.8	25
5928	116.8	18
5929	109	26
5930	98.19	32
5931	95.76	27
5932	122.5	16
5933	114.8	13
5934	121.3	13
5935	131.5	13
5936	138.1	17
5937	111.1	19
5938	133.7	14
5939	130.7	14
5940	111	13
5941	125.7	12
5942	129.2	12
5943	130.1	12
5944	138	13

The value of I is 3.7 AA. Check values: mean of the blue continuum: 128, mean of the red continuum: 120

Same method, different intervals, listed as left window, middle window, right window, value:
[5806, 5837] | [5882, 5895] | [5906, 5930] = 1.8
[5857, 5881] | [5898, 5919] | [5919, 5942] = 0.9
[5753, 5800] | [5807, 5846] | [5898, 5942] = -1.7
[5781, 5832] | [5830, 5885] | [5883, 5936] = -1.8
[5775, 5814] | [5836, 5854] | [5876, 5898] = -1.4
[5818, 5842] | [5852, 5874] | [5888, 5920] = -0.2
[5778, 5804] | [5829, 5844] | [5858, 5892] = -1.0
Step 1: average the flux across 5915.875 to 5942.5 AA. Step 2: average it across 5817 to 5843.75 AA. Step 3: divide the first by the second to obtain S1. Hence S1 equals 1.0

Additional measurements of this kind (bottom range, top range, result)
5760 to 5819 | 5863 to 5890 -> 0.95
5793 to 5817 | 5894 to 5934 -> 0.93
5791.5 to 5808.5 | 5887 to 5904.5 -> 0.82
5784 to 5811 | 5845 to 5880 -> 0.97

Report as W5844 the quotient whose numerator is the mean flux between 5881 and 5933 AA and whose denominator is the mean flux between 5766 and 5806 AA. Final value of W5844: 0.9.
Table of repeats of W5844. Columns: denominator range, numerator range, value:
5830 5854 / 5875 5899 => 0.86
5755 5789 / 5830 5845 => 1.06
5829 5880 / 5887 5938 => 0.92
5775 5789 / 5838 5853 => 0.99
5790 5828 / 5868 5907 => 0.89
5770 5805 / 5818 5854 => 1.00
